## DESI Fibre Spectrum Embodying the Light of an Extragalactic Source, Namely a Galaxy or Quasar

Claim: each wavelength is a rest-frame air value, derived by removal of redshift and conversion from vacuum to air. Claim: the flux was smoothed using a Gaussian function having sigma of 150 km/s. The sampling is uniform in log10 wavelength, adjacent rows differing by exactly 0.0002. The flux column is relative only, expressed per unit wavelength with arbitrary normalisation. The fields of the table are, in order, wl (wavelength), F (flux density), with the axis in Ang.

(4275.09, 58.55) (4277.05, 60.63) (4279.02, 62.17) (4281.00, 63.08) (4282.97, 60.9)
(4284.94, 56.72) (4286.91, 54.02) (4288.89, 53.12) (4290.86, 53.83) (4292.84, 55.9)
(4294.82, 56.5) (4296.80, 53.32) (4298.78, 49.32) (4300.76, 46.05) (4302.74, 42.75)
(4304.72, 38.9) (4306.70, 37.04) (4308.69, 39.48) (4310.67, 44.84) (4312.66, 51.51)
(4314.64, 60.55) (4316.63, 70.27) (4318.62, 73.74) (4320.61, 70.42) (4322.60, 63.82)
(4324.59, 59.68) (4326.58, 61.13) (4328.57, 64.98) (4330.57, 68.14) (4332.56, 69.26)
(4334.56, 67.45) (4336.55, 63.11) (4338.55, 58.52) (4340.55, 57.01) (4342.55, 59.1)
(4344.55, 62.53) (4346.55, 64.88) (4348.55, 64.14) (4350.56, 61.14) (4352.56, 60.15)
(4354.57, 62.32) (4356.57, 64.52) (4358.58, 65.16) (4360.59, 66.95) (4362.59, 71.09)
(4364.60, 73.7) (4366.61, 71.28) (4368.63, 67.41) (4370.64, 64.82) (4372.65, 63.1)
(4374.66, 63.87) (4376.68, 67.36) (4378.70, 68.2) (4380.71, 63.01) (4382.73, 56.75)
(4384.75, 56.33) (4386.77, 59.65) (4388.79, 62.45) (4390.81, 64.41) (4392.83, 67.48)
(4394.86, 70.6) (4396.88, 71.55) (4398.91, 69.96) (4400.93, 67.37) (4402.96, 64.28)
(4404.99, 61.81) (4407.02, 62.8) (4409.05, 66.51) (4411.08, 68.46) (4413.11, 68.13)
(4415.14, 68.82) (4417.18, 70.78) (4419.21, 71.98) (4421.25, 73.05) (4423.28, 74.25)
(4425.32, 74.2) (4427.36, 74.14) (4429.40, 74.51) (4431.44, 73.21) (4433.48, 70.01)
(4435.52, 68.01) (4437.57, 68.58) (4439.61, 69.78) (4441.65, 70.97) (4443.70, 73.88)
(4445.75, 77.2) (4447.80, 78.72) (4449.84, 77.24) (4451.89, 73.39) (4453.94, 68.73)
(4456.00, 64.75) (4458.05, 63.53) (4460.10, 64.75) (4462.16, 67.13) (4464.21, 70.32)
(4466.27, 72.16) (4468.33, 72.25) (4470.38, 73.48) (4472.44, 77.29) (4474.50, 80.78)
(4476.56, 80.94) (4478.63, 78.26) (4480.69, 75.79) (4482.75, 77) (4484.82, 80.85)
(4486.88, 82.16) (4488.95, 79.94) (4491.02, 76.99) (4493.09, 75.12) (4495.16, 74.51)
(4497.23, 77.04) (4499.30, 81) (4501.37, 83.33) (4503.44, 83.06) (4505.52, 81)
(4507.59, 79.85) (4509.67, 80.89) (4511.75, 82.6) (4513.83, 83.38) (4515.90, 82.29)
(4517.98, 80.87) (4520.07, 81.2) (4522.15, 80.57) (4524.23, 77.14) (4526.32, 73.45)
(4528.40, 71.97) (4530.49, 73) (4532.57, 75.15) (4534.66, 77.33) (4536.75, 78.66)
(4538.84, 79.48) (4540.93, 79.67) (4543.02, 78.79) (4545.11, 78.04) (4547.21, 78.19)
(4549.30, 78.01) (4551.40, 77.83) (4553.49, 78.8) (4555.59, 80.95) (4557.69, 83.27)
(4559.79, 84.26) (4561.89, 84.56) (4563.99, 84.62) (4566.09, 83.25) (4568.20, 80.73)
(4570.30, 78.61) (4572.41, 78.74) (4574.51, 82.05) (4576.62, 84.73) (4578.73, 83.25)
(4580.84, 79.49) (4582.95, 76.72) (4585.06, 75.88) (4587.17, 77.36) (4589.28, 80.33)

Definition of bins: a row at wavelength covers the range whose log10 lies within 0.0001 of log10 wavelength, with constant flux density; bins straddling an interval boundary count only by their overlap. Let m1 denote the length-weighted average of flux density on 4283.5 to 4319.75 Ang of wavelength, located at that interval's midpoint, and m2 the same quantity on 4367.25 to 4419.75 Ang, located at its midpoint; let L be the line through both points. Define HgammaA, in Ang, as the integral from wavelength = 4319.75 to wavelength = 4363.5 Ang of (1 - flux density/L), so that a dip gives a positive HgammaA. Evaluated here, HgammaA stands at -4.37 Ang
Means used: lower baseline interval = 52.3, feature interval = 63.9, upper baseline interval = 65.7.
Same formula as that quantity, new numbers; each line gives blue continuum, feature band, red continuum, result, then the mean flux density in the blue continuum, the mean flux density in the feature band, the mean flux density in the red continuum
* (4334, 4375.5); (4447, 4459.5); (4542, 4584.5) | 0.2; 64.4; 70.7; 80.7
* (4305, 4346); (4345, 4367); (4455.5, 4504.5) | -1.0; 59.8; 65.7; 75.7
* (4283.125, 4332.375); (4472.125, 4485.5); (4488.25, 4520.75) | -0.3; 55.6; 78.7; 80.2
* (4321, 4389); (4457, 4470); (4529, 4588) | 0.7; 64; 68.6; 79.6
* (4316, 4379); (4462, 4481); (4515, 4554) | -0.4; 65.2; 75.2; 77.9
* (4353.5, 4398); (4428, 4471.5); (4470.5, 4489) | 2.2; 65.5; 71.1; 78.9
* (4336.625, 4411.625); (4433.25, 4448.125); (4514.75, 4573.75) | -0.3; 64.6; 71.9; 79.3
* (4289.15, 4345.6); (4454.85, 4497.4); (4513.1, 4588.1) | -1.2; 57.1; 74.5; 79.5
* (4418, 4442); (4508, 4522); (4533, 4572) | -0.7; 71.9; 81.7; 80.2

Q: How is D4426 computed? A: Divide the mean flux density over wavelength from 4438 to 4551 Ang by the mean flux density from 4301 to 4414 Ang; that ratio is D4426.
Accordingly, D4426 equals 1.22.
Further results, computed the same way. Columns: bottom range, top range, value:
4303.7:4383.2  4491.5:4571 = 1.28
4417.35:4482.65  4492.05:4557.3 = 1.08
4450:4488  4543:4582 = 1.10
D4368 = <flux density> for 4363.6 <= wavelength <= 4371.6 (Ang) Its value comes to 69.3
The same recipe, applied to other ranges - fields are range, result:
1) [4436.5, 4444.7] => 70.8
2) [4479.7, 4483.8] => 76.4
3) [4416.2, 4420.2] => 71.5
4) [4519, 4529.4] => 76.9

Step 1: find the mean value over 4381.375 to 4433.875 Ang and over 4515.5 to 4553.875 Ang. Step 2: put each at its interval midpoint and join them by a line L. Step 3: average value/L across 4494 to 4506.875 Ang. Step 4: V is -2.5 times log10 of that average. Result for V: -0.07 mag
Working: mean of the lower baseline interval 67.8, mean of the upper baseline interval 77.8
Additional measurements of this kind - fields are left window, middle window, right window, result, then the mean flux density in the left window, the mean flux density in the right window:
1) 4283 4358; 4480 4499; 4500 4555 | -0.038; 57.9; 79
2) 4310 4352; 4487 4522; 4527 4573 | -0.061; 62.8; 79.2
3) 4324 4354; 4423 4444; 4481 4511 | 0.015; 62.8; 79.4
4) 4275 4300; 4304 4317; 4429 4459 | 0.218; 56.6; 71.5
